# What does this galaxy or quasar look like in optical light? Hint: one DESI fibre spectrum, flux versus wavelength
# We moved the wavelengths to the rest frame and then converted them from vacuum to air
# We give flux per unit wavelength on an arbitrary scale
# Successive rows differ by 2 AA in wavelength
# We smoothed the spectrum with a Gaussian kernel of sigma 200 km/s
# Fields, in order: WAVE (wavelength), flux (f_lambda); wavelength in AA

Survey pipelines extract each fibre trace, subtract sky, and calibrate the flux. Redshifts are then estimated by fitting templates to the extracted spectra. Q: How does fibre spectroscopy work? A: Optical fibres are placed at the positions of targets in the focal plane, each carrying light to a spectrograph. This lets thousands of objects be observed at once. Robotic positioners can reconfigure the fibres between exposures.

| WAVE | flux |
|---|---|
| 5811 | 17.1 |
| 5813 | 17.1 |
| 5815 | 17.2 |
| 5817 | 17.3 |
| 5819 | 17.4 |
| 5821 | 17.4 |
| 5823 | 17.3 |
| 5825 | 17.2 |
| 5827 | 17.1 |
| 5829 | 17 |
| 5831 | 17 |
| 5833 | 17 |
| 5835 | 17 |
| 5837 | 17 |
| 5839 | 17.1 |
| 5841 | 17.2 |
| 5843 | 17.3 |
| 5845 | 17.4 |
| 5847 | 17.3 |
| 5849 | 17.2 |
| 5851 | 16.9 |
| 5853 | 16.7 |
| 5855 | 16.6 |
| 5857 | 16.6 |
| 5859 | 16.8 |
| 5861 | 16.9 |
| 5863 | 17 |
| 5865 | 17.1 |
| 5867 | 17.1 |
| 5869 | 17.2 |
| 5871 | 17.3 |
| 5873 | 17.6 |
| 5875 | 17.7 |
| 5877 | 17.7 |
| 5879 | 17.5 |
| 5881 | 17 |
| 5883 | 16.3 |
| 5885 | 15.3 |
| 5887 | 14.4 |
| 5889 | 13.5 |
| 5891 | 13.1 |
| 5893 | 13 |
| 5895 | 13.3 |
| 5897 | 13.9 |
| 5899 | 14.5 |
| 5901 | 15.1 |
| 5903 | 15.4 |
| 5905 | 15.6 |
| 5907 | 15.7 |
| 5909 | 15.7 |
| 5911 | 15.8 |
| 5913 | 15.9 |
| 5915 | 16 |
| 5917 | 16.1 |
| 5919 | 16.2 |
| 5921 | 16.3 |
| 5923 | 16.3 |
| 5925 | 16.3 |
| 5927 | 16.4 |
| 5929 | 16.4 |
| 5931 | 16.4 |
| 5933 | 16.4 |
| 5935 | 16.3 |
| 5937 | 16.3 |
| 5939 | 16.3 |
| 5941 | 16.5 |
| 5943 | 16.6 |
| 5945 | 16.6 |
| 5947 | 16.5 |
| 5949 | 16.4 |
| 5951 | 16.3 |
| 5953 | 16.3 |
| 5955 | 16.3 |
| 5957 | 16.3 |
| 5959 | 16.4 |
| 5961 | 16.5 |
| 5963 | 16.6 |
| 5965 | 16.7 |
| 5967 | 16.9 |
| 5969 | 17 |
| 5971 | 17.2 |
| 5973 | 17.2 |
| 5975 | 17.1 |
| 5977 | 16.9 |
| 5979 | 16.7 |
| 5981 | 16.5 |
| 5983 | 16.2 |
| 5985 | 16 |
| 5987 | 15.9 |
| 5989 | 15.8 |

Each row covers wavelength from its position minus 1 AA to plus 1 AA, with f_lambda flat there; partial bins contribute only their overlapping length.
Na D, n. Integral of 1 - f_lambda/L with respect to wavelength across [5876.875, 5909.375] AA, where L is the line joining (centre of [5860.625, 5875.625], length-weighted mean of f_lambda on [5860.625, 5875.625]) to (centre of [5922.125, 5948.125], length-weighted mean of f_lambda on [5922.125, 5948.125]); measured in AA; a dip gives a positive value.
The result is 3.6 AA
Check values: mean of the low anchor 17.2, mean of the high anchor 16.4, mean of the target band 15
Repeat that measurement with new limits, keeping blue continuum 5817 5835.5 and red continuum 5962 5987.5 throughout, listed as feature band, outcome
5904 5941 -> 1.58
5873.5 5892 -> 1.21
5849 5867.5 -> 0.22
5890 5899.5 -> 1.93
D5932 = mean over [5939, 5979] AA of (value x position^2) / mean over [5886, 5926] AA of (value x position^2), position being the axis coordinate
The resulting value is 1.12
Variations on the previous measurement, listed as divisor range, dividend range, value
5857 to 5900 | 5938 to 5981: 1.07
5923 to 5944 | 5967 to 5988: 1.03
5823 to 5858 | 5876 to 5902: 0.89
